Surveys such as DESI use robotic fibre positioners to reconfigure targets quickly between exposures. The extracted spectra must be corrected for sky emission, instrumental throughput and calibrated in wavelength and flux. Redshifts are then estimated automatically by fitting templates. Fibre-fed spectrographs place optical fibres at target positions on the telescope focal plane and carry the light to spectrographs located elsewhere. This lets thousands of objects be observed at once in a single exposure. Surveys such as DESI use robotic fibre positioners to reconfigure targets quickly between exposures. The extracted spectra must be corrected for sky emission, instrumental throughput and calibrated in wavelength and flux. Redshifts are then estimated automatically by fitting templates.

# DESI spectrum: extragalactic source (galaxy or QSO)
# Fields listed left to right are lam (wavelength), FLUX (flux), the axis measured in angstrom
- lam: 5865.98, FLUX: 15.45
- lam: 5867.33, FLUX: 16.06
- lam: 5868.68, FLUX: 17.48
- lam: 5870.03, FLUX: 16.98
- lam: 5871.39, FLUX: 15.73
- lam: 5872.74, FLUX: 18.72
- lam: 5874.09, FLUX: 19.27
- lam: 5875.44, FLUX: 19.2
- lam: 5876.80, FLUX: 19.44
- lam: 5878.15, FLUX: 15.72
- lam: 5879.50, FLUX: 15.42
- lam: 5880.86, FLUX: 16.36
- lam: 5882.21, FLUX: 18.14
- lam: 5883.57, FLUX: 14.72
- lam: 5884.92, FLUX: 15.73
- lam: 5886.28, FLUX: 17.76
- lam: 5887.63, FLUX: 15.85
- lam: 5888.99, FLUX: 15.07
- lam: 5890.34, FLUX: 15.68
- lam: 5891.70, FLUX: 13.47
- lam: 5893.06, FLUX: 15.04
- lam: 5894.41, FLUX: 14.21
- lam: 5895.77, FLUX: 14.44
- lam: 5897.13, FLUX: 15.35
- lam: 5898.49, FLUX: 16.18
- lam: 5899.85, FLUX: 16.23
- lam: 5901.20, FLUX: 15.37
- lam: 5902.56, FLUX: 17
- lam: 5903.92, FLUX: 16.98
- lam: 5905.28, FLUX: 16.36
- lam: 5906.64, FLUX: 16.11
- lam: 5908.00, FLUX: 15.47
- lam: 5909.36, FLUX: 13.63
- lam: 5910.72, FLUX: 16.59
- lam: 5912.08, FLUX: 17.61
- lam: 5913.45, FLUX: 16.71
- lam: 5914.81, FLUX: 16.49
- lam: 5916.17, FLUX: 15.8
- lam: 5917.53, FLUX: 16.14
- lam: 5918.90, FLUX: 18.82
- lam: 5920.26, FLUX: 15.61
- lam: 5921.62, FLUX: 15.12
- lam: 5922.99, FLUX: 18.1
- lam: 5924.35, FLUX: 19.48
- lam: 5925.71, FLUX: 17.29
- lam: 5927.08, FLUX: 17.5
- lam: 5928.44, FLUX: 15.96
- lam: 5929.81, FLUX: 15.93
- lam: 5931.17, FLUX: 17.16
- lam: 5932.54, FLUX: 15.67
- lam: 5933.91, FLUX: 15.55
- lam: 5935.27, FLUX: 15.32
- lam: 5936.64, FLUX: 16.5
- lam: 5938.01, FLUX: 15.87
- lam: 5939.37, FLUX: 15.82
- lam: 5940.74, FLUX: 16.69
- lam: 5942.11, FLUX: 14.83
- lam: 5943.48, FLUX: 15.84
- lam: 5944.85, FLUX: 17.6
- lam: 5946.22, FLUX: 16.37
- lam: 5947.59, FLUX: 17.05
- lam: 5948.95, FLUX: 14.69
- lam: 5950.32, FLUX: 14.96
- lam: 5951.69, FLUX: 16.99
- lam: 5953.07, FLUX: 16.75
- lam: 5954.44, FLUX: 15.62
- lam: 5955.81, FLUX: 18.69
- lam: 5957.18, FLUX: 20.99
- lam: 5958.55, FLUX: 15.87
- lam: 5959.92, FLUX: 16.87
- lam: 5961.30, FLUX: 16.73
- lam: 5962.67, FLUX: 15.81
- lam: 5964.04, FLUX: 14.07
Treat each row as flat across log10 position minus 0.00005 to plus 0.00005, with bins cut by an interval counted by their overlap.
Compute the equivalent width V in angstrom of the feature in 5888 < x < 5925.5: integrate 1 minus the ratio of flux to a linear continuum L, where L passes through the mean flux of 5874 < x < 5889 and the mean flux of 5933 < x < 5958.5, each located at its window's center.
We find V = 1.4 angstrom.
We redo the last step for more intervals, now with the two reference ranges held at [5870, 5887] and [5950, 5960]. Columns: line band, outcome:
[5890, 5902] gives 1.44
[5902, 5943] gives 1.86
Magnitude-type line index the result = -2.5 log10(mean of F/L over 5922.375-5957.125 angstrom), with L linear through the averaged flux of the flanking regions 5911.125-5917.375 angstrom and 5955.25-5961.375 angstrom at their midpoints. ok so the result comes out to 0.05 mag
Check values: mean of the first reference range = 16.6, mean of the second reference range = 17.9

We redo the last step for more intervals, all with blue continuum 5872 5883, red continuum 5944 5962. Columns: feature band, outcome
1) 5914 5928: 0.01 mag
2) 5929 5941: 0.07 mag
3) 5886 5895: 0.16 mag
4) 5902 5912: 0.08 mag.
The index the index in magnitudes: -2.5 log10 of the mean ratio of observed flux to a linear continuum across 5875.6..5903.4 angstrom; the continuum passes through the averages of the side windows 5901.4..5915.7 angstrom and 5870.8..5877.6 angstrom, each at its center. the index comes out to 0.10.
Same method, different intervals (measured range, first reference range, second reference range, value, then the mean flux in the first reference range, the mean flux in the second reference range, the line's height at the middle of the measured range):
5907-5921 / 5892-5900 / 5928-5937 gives -0.051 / 15.1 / 16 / 15.5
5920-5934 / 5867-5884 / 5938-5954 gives -0.021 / 17.2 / 16.1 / 16.4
